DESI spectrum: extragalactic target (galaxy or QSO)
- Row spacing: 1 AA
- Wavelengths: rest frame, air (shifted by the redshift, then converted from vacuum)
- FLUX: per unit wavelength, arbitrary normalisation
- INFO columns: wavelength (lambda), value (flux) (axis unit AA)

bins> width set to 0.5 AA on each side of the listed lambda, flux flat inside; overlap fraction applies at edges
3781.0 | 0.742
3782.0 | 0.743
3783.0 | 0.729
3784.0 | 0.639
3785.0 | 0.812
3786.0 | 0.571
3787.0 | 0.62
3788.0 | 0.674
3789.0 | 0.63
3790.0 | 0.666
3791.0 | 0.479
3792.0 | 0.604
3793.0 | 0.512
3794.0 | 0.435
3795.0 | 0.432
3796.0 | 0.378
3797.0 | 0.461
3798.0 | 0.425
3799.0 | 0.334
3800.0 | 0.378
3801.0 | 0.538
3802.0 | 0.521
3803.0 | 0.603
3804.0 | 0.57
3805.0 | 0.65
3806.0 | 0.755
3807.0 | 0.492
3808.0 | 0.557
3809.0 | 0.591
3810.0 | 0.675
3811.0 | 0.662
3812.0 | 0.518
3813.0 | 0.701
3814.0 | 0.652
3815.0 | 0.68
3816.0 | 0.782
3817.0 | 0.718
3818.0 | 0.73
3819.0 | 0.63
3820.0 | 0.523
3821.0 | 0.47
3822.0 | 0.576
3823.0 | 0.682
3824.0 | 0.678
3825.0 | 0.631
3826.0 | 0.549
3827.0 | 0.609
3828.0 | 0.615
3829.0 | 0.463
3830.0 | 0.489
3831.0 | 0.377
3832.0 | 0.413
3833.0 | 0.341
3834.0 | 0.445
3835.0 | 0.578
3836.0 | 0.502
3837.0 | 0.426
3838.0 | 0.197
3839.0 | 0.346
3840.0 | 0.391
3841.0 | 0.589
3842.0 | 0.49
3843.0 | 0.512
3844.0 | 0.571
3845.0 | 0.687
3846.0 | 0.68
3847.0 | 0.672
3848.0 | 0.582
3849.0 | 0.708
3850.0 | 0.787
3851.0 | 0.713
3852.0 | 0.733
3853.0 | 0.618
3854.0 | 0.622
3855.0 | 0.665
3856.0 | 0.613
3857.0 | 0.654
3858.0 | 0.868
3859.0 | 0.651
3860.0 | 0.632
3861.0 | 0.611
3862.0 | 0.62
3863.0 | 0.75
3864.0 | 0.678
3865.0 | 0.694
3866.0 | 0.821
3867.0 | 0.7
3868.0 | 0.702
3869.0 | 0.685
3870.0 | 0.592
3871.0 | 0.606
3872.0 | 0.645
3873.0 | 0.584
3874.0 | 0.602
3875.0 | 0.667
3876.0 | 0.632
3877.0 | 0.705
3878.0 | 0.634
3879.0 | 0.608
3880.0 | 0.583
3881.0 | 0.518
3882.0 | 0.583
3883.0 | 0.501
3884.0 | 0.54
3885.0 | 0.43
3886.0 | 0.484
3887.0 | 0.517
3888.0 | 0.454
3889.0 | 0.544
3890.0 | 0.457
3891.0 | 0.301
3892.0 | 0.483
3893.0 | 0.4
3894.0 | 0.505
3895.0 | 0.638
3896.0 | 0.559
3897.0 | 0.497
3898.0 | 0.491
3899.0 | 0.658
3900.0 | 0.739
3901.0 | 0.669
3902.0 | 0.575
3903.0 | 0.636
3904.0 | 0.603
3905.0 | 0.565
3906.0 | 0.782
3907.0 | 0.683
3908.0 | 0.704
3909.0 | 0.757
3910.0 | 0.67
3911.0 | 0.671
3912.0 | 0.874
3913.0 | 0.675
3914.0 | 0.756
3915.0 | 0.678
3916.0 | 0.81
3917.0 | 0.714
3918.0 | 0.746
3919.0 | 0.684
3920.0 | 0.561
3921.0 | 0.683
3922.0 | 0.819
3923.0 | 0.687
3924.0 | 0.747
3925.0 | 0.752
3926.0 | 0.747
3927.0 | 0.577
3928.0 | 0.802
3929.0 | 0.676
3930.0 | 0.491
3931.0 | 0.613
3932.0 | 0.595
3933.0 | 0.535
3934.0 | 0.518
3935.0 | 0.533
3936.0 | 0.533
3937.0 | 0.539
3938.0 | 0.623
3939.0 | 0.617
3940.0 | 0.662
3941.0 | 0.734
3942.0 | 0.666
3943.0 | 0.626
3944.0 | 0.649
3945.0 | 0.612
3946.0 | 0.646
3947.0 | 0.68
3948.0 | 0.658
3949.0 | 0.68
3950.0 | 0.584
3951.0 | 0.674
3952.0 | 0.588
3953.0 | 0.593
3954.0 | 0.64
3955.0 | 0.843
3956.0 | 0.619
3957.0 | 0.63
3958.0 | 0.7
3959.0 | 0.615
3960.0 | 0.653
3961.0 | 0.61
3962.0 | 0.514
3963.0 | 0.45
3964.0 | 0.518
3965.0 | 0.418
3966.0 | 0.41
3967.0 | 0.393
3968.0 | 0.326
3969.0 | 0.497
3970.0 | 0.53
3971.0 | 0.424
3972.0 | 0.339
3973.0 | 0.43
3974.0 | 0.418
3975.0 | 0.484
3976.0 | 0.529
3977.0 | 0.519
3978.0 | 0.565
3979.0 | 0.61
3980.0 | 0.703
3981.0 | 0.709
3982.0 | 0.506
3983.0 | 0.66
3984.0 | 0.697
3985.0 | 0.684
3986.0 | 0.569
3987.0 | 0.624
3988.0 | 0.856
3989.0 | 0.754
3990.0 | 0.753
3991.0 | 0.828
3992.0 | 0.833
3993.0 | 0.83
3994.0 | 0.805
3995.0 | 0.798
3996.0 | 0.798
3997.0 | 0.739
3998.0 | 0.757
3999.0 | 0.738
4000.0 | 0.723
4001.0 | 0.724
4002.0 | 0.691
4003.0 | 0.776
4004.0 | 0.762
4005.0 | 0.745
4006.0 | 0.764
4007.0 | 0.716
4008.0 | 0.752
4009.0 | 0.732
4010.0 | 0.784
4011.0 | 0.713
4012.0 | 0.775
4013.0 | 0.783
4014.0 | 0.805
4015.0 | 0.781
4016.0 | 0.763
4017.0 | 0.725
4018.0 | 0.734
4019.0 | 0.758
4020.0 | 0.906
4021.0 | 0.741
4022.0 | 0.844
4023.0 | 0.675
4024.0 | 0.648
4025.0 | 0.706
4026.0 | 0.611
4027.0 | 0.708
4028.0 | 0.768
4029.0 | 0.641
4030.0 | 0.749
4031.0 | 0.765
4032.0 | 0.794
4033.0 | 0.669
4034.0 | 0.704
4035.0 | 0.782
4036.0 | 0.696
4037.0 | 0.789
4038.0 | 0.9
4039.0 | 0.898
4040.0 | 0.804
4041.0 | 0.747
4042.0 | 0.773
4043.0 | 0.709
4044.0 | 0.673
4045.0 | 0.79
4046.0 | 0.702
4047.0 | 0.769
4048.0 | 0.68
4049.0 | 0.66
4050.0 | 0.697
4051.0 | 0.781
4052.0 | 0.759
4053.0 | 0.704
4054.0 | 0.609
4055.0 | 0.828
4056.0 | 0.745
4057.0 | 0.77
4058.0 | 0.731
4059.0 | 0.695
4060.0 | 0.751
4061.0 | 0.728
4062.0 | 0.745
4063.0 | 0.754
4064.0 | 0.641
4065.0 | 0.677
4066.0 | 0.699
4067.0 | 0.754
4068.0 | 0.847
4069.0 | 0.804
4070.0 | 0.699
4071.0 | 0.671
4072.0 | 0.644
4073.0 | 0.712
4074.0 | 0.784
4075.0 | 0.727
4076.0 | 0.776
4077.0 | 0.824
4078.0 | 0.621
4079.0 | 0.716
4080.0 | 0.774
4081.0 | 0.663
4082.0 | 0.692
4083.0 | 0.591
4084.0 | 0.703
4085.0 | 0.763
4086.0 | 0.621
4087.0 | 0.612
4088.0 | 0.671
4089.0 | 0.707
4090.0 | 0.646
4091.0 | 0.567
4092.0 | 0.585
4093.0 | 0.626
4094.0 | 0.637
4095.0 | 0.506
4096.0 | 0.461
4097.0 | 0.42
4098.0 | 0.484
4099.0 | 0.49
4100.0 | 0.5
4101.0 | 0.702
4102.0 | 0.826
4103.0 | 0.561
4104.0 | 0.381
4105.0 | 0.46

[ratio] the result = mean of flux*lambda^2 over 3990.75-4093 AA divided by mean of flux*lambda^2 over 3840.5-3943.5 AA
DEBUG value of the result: 1.3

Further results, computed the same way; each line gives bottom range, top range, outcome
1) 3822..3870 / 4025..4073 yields 1.36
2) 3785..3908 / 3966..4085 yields 1.33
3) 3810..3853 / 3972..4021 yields 1.34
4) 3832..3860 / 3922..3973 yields 1.09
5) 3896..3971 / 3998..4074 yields 1.24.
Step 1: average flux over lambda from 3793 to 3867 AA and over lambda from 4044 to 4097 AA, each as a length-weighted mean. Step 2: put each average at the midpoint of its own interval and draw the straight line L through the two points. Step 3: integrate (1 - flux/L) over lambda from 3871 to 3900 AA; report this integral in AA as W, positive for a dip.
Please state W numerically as 2.8 AA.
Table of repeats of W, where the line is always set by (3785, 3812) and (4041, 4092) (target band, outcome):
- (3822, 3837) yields 1.2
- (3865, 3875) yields -1.1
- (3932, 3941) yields 0.8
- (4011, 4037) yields -2.1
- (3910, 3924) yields -2.2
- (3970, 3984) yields 2.6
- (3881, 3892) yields 2.2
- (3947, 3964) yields 0.5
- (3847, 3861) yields -2.2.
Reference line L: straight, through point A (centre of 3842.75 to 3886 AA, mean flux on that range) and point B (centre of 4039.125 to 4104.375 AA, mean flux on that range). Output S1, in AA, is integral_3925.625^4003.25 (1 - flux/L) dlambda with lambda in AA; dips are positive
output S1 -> 4.6 AA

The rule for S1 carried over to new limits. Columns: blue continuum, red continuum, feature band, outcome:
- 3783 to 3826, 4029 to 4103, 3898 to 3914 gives -1.24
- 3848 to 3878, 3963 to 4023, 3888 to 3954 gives 3.70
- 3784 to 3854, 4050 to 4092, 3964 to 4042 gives -1.79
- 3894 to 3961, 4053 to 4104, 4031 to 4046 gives -2.17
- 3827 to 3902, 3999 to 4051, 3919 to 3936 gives -0.02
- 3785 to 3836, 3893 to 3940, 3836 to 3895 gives 1.66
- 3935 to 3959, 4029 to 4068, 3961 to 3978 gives 5.25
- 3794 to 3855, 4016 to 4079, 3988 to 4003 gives -1.65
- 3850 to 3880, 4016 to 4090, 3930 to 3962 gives 3.19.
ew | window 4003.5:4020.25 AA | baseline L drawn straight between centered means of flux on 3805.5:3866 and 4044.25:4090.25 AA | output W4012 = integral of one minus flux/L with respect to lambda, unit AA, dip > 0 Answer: -1.8 AA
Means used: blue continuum 0.599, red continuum 0.716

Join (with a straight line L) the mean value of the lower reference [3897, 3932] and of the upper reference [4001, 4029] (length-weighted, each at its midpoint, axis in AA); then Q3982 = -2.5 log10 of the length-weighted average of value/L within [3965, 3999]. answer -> 0.18 mag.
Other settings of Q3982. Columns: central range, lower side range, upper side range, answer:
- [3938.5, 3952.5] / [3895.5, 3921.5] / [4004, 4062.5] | 0.07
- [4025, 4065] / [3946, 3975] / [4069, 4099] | -0.19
